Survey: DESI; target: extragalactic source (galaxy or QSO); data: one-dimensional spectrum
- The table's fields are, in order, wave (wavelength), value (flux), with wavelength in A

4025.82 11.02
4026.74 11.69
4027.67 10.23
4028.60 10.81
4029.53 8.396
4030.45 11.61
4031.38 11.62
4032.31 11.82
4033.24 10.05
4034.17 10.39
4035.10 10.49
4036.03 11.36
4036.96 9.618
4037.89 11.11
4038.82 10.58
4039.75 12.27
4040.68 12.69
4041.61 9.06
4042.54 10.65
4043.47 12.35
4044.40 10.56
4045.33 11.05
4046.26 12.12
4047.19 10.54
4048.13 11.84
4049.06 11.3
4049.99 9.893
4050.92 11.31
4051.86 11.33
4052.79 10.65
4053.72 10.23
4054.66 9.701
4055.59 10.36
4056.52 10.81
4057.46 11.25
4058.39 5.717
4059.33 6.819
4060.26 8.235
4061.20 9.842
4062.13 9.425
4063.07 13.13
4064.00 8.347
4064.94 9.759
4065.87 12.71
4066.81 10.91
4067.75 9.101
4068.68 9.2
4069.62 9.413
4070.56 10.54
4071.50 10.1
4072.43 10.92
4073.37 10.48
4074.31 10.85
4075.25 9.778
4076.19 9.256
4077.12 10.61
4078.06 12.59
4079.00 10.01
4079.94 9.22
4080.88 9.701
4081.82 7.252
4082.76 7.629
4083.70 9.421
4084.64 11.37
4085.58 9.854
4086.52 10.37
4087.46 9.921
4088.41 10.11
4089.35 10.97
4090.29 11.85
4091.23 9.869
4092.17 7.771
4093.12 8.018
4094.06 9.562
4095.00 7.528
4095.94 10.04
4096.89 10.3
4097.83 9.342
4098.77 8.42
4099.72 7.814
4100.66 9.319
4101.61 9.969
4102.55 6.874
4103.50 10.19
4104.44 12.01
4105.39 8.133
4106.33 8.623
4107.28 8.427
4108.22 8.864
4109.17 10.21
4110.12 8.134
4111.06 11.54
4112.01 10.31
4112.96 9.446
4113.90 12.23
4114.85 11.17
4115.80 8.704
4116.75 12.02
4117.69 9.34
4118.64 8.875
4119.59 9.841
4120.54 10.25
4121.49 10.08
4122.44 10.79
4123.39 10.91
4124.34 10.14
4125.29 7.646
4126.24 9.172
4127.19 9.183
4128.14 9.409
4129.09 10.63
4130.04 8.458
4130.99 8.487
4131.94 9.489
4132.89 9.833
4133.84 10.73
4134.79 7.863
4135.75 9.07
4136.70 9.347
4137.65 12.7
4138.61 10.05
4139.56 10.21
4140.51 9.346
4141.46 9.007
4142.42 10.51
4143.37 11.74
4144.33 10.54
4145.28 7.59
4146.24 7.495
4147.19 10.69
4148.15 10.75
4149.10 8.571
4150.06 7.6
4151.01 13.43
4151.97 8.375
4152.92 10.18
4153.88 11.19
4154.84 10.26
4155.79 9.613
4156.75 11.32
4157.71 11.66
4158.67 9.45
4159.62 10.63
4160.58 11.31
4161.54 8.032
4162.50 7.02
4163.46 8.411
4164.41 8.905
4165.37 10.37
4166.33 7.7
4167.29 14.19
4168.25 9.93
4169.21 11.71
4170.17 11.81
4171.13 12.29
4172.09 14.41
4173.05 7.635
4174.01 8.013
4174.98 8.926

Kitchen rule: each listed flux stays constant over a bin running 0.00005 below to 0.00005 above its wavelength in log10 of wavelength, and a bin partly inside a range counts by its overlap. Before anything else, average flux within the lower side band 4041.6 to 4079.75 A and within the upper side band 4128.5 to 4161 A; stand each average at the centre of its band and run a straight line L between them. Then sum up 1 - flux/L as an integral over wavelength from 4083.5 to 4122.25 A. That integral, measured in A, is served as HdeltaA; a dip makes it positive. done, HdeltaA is 1.7 A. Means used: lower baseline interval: 10.3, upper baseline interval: 9.94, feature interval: 9.69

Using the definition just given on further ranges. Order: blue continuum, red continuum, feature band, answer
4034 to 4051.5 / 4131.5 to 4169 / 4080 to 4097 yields 1.7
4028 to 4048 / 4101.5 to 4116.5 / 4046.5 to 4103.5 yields 2.5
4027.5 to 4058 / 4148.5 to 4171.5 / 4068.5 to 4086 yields 1.2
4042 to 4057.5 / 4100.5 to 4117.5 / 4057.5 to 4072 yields 1.4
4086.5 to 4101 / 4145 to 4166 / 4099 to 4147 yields -0.6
